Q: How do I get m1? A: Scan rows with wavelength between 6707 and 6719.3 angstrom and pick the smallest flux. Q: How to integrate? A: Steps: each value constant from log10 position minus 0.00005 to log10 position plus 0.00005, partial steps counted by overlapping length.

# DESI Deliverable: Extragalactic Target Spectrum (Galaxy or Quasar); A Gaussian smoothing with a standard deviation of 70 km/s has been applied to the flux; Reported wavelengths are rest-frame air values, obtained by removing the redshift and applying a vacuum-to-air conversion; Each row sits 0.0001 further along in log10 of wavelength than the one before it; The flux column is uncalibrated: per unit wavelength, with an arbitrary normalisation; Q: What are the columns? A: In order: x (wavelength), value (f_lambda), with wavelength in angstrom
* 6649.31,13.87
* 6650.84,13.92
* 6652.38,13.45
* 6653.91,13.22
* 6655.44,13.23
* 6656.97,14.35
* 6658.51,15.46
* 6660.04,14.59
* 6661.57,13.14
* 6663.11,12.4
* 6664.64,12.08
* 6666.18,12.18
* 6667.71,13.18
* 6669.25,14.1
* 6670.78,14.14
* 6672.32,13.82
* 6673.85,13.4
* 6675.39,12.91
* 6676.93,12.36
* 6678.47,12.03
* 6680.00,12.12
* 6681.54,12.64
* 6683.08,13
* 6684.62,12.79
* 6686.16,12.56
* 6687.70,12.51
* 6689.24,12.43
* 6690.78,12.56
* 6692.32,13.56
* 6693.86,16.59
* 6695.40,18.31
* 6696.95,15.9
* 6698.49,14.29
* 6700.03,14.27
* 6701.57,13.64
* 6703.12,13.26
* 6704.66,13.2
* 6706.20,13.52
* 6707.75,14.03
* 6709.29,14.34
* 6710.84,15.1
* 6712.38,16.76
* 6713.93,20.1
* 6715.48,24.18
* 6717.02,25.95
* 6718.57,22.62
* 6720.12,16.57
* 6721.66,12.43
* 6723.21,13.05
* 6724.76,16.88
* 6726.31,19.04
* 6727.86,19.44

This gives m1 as 14.03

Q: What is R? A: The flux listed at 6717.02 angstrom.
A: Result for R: 25.95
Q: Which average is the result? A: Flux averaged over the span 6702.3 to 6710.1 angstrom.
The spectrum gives 13.7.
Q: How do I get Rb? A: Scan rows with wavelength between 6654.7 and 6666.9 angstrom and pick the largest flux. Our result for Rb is 15.46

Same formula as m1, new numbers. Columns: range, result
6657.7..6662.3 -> 13.14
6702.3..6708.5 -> 13.2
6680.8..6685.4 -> 12.64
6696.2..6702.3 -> 13.64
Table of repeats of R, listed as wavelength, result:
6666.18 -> 12.18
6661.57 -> 13.14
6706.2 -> 13.52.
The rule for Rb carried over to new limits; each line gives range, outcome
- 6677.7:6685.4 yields 13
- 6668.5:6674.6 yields 14.14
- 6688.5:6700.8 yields 18.31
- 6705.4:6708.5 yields 14.03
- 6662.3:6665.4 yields 12.4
